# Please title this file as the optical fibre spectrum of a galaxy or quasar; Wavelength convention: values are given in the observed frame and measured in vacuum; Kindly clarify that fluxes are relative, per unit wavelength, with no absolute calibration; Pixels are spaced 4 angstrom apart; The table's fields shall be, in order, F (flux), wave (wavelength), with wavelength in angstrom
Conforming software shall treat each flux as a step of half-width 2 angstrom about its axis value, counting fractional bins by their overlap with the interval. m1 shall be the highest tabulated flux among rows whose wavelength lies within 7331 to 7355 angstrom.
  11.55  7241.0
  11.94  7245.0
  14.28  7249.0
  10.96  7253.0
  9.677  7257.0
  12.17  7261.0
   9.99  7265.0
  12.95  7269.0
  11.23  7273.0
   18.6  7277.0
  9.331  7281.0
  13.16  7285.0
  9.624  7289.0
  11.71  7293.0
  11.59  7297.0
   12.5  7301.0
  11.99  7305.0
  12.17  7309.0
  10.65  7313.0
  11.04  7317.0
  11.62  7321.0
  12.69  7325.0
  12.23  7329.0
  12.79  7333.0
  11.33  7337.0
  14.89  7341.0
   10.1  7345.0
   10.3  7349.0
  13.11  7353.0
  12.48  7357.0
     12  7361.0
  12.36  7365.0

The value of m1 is 14.89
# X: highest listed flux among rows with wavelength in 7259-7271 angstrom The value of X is 12.95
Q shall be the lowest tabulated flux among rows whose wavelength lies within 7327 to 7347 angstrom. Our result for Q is 10.1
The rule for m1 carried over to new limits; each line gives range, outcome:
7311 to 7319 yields 11.04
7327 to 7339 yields 12.79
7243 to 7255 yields 14.28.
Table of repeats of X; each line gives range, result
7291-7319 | 12.5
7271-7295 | 18.6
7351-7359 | 13.11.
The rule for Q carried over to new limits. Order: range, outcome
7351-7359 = 12.48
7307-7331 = 10.65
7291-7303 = 11.59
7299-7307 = 11.99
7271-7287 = 9.331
